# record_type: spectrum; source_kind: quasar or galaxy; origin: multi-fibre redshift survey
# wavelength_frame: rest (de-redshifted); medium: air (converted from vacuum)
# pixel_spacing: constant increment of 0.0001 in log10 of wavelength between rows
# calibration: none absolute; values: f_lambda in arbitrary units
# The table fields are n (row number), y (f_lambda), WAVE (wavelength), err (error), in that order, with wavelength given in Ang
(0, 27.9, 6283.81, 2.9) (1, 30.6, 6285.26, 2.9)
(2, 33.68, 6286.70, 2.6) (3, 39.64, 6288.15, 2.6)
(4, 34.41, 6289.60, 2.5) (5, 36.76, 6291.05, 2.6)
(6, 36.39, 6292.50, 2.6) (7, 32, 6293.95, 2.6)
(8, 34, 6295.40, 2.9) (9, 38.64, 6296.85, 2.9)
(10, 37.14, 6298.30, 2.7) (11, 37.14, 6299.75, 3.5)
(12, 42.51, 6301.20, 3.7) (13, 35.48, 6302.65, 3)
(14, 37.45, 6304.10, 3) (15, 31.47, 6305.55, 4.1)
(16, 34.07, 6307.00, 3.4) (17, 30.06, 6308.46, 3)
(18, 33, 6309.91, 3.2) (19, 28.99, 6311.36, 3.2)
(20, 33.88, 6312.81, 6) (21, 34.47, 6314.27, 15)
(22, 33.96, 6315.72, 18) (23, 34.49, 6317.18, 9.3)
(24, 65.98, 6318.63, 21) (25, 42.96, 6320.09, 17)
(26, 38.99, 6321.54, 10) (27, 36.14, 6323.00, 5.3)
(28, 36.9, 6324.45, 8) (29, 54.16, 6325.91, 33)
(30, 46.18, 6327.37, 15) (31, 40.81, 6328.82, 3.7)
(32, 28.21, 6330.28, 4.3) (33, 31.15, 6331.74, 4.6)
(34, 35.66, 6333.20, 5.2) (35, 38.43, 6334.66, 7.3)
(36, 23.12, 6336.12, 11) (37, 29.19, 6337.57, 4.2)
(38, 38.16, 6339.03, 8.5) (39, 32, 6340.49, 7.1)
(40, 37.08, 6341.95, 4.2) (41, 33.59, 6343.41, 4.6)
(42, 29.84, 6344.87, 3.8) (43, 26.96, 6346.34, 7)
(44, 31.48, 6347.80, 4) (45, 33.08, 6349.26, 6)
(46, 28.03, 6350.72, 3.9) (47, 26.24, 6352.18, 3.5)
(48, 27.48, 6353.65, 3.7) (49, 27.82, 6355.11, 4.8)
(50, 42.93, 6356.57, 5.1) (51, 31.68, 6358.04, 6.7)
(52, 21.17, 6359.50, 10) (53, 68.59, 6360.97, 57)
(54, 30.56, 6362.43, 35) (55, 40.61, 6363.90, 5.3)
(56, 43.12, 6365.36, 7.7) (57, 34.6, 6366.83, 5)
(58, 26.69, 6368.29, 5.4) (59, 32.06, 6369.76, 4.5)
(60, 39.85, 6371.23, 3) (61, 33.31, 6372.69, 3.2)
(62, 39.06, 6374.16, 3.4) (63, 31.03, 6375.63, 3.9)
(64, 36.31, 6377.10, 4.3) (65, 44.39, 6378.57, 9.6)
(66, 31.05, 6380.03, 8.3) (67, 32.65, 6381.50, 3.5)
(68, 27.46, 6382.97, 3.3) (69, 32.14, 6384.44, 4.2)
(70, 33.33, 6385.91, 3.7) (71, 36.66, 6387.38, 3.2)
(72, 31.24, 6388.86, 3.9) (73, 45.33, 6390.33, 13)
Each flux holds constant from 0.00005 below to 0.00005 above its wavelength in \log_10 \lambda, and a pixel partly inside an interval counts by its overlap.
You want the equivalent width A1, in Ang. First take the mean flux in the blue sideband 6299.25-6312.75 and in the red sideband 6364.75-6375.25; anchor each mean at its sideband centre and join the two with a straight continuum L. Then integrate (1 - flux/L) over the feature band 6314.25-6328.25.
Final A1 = -3.3 Ang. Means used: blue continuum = 34.4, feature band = 42.8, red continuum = 35.3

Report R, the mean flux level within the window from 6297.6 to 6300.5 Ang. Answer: 37.2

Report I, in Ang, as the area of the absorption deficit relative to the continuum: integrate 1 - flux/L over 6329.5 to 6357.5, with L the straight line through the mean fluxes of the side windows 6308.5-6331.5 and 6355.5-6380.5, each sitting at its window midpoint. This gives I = 4.61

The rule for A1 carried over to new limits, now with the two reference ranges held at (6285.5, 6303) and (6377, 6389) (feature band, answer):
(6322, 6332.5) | -1.1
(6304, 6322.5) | -0.6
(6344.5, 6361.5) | 1.0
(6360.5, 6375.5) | -1.6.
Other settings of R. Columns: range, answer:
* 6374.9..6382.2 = 35.1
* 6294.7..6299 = 36.6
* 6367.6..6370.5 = 29.4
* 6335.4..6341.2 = 30.7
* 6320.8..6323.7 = 37.6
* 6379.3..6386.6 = 31.3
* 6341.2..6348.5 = 31.8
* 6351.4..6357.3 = 31.1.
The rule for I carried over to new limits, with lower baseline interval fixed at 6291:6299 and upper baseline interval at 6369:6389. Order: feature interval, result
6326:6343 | -0.08 Ang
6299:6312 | 0.39 Ang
